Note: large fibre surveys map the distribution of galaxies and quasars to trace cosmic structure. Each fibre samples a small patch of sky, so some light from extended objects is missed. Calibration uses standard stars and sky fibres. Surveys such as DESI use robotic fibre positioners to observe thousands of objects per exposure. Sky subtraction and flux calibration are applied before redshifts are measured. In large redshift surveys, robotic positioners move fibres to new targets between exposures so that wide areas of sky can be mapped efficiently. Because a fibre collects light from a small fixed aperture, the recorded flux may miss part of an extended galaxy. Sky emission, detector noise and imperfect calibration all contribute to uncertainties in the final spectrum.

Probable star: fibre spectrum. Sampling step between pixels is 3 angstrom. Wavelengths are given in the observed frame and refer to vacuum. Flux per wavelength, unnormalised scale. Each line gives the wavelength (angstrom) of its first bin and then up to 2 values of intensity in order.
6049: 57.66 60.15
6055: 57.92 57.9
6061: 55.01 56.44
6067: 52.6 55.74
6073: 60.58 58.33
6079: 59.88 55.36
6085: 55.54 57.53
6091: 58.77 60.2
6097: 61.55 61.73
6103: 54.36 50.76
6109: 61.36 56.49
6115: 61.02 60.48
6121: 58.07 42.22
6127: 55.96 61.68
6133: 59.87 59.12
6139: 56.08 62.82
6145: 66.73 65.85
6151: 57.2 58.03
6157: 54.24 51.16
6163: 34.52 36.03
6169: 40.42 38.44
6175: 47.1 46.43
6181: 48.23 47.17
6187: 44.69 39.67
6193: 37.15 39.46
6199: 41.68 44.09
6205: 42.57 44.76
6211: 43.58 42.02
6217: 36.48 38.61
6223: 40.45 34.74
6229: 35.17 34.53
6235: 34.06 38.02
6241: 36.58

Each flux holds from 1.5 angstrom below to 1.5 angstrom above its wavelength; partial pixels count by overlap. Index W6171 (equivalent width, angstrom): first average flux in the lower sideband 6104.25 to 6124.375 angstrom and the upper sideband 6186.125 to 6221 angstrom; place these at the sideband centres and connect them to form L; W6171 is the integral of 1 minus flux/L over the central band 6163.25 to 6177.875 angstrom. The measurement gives 1.9 angstrom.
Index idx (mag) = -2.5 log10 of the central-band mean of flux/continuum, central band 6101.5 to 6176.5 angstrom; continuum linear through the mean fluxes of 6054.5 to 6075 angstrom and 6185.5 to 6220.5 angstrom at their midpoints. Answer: -0.12 mag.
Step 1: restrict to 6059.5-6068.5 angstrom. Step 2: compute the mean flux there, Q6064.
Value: 54.7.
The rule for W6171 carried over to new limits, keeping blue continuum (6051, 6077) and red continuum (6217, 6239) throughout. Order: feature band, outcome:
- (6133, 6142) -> -2.07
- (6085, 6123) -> -4.49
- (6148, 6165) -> -2.36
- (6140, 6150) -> -3.70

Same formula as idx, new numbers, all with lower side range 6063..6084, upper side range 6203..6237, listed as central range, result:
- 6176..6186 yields -0.08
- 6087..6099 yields -0.10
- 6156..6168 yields 0.07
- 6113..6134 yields -0.12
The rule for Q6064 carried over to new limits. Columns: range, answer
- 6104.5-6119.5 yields 58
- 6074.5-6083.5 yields 57.9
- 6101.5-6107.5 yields 52.6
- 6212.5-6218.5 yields 39.2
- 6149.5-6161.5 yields 55.2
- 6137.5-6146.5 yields 61.9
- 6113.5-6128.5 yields 55.5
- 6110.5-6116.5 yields 58.8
